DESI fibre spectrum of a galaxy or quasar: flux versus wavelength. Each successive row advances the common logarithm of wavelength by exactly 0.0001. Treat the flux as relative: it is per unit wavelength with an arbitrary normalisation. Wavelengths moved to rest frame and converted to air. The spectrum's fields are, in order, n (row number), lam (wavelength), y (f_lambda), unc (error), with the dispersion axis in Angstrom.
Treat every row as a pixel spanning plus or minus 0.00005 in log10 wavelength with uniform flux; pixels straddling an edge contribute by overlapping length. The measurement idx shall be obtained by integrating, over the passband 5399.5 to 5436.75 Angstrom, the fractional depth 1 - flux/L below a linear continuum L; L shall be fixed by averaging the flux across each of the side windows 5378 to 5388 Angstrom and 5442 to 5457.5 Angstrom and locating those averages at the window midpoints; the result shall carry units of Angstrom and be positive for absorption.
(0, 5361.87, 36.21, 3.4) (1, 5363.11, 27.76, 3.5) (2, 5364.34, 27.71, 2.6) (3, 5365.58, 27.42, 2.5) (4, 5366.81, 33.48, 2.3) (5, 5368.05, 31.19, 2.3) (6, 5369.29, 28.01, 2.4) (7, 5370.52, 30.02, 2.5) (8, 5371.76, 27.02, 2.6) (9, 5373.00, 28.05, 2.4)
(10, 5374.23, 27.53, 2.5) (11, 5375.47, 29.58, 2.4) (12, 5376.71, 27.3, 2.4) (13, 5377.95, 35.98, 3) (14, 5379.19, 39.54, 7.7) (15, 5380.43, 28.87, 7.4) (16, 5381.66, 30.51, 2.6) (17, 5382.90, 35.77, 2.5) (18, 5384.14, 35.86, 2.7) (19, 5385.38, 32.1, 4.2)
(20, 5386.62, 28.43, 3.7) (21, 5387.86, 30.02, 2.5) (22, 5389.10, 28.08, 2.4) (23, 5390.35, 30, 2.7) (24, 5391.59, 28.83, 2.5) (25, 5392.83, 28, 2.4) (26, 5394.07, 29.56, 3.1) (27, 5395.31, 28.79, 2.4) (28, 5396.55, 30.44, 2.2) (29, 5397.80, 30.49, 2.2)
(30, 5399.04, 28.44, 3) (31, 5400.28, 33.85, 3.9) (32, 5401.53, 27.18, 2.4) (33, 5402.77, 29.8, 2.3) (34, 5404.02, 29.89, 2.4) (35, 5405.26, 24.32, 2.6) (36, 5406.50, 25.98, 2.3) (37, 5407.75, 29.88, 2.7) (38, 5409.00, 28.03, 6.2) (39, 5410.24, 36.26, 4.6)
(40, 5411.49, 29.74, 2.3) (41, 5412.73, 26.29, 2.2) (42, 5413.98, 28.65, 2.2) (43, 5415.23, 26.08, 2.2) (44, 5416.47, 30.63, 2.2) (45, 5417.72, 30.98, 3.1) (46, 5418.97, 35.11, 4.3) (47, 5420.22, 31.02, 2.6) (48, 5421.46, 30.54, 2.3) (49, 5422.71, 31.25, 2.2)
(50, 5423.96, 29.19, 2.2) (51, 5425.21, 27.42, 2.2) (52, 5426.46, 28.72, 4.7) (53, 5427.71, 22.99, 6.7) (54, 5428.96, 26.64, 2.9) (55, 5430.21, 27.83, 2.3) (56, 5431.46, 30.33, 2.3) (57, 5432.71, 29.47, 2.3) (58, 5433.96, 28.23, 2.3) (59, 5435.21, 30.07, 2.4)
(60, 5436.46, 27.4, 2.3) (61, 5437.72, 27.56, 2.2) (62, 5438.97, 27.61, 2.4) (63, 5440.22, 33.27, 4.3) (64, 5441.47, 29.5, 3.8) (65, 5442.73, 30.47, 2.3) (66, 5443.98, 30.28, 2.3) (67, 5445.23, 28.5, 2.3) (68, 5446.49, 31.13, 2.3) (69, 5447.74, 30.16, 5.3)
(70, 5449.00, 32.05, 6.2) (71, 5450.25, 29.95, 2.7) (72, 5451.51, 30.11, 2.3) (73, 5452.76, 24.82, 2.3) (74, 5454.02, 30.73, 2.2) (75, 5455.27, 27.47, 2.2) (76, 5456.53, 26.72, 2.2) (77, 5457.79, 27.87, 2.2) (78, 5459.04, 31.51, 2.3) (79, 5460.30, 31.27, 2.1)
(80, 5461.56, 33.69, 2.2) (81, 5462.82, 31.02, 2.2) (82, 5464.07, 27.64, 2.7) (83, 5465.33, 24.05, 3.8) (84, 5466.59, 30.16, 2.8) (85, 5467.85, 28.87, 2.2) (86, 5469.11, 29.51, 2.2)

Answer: 2.29 Angstrom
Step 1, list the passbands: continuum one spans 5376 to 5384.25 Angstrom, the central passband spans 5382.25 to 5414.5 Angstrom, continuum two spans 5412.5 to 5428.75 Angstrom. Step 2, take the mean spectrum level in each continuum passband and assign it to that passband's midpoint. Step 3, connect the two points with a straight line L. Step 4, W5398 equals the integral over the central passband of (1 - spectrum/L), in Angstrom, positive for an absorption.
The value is 1.6 Angstrom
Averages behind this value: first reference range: 33.2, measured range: 29.8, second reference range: 29.1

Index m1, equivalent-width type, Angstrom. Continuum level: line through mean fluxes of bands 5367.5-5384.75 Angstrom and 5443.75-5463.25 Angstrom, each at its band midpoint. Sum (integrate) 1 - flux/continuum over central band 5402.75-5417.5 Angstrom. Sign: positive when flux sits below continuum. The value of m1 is 0.83 Angstrom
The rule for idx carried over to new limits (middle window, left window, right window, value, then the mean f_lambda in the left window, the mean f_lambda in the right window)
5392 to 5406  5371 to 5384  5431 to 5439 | 0.52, 31.2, 28.7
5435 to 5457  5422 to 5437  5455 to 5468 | -0.44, 28.3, 29.2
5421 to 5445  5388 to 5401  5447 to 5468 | 0.47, 29.6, 29.3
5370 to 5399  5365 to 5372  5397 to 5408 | -1.13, 29.7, 28.8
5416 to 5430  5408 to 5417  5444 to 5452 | 0.11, 29.4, 30.3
